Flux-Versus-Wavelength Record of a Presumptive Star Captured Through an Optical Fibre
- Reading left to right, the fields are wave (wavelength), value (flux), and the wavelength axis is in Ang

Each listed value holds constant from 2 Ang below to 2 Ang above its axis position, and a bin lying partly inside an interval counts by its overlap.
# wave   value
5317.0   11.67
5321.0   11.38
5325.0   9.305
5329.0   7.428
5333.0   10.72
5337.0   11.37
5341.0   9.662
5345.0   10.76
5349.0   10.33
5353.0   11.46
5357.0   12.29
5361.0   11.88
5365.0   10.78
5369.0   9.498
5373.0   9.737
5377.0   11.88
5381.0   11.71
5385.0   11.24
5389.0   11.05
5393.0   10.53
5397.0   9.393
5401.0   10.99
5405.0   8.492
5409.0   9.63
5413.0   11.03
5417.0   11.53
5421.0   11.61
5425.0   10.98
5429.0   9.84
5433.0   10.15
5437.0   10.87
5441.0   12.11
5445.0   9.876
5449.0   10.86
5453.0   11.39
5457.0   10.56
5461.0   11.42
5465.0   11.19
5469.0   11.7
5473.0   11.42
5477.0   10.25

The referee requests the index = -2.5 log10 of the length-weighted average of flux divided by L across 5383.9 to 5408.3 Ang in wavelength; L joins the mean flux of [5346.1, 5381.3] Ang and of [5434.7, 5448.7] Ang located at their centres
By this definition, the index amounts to 0.08 mag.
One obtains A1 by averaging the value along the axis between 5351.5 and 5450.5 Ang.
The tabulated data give 10.8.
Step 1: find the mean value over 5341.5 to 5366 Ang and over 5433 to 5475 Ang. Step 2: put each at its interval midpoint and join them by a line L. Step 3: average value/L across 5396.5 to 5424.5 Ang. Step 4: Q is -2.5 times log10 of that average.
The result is 0.07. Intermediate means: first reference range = 11.2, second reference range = 11.1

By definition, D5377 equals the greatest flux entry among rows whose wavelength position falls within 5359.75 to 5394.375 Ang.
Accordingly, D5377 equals 11.88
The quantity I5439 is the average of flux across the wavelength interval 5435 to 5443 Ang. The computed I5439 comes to 11.5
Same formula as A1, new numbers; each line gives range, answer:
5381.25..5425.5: 10.6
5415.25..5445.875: 10.9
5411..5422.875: 11.4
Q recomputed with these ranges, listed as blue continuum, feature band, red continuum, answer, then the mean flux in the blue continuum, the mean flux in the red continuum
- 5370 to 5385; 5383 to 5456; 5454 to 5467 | 0.041 mag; 11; 11.1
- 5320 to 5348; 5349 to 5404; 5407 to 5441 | -0.051 mag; 10.1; 10.8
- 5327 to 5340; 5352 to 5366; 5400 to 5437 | -0.166 mag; 9.83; 10.5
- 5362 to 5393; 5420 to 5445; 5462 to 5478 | 0.025 mag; 10.9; 11.2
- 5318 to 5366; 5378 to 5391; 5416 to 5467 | -0.060 mag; 10.6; 10.9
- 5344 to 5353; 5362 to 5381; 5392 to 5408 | -0.039 mag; 10.7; 9.8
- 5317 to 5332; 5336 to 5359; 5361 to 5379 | -0.077 mag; 9.77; 10.6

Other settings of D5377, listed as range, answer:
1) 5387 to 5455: 12.11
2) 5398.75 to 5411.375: 10.99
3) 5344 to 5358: 12.29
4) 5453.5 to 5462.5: 11.42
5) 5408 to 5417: 11.53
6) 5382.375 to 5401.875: 11.24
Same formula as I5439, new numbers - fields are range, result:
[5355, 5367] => 11.7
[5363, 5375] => 10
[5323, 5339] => 9.71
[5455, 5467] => 11.1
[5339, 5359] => 10.9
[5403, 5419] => 10.2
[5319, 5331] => 9.37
